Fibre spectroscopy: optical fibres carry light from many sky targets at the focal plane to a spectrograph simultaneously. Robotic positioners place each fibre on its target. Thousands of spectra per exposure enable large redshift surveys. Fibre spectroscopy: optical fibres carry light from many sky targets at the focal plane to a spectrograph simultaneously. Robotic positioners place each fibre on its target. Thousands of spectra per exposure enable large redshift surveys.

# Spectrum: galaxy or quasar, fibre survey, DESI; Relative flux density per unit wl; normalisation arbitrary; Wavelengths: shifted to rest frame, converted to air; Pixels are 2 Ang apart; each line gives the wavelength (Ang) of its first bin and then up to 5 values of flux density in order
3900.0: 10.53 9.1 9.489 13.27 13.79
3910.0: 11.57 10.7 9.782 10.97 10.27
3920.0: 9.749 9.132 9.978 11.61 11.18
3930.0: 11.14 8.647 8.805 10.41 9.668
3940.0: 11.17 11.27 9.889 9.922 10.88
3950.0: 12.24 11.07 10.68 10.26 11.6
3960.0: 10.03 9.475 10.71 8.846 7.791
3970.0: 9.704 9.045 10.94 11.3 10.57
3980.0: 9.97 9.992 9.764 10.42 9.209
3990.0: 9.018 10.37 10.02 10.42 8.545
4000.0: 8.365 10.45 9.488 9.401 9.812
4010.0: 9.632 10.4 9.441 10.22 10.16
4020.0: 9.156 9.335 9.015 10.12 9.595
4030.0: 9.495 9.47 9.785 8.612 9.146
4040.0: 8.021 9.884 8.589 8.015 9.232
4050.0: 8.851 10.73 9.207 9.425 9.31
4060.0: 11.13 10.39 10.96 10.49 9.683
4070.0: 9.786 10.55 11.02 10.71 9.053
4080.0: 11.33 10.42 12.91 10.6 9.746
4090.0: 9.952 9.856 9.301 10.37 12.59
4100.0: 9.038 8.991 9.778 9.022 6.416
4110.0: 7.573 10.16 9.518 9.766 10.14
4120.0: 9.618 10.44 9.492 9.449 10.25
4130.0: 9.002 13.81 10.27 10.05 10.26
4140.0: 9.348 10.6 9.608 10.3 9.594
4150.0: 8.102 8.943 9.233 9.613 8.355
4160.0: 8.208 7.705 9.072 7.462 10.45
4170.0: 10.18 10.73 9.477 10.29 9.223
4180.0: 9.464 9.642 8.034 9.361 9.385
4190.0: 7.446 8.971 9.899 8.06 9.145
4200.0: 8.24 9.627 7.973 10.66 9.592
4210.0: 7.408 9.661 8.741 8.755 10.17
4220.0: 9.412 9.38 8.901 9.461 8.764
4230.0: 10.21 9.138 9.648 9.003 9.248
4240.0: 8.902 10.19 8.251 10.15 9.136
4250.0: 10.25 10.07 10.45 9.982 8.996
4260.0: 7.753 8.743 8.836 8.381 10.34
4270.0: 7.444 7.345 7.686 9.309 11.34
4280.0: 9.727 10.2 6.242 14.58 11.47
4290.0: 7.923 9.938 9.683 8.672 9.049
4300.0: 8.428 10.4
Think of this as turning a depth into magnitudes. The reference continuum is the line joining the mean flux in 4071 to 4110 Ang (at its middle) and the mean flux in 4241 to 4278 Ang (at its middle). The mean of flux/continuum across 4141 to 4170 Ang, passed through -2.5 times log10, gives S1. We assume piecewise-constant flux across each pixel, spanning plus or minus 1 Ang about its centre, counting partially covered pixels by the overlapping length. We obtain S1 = 0.06 mag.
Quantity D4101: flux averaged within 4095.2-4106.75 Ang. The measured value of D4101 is 9.98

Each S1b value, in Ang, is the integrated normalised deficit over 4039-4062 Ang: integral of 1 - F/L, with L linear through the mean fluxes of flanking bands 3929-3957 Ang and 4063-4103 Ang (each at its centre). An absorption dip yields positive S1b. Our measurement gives 2.3 Ang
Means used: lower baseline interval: 10.4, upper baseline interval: 10.4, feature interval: 9.36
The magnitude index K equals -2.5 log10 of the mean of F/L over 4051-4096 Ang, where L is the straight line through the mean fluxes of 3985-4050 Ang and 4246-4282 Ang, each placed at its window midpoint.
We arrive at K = -0.099 mag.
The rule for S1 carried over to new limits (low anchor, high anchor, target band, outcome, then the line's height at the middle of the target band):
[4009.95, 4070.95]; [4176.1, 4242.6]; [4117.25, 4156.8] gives -0.06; 9.34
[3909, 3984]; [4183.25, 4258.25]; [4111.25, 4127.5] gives -0.02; 9.62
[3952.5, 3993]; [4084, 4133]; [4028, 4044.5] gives 0.09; 9.93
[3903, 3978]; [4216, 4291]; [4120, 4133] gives -0.06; 9.81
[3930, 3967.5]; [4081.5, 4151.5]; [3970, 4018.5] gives 0.03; 10.2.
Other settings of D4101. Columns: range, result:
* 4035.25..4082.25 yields 9.77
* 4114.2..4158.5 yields 9.84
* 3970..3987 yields 10.2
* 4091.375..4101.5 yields 10.2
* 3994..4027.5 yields 9.63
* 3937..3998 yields 10.2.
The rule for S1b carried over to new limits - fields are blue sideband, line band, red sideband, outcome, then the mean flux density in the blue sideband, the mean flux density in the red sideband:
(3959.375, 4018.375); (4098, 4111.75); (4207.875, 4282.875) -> 0.97 Ang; 9.78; 9.23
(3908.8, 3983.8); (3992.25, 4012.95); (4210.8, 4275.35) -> 0.84 Ang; 10.3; 9.16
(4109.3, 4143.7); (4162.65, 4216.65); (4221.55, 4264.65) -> 2.83 Ang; 10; 9.34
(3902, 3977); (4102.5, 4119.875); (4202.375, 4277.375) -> 1.13 Ang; 10.4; 9.16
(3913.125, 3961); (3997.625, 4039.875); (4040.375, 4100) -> 3.05 Ang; 10.4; 10.1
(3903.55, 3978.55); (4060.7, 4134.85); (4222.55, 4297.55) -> -1.09 Ang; 10.5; 9.36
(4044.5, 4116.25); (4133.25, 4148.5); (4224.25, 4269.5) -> -0.53 Ang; 9.88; 9.33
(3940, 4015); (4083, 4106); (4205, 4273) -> -1.32 Ang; 10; 9.22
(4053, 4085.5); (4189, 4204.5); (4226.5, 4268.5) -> 1.53 Ang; 10.4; 9.34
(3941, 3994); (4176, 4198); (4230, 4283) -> 1.09 Ang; 10.2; 9.27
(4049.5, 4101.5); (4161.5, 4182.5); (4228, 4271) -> 0.57 Ang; 10.3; 9.28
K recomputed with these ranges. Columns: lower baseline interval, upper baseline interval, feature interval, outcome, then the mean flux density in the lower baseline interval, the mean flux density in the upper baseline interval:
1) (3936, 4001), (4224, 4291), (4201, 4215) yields 0.05 mag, 10.1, 9.36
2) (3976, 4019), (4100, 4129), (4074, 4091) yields -0.13 mag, 9.83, 9.32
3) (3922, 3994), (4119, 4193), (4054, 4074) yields -0.04 mag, 10.2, 9.5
